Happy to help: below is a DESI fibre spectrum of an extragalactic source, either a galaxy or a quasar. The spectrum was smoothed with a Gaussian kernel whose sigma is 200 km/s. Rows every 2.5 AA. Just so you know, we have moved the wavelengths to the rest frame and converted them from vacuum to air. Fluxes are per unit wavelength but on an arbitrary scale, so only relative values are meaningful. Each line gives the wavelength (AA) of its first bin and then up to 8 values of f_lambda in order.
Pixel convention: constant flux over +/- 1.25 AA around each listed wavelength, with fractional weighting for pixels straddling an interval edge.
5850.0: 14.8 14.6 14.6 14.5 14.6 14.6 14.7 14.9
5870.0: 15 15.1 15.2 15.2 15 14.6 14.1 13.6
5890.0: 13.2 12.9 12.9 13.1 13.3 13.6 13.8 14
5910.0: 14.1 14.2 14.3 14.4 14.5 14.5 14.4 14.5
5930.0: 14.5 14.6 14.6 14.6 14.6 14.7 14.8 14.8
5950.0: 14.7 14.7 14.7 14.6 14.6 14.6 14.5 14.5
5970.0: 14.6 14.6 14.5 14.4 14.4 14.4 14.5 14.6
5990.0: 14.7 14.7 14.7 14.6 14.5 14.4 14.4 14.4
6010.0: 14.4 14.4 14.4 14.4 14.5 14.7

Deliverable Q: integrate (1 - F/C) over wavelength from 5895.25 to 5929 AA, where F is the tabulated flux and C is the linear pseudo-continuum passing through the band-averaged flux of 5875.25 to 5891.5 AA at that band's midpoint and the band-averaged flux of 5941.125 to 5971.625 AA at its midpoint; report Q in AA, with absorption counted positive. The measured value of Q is 1.0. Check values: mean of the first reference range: 14.3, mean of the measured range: 14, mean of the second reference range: 14.6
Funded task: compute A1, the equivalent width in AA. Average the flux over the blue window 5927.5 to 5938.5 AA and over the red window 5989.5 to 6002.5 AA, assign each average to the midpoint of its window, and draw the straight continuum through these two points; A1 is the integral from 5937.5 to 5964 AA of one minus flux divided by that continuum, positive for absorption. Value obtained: -0.2 AA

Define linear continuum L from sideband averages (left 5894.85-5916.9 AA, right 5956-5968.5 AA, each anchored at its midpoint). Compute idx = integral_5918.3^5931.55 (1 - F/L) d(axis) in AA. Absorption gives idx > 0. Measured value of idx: -0.4 AA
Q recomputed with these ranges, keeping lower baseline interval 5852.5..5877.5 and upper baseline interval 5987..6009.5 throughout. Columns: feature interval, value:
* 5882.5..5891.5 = 0.62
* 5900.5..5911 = 0.64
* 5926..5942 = 0.11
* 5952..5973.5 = 0.03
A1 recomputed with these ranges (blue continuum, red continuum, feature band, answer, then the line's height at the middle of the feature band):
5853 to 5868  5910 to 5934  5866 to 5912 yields 1.4 AA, 14.5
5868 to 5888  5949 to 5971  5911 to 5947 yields 0.4 AA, 14.7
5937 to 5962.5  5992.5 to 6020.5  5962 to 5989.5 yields 0.1 AA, 14.6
